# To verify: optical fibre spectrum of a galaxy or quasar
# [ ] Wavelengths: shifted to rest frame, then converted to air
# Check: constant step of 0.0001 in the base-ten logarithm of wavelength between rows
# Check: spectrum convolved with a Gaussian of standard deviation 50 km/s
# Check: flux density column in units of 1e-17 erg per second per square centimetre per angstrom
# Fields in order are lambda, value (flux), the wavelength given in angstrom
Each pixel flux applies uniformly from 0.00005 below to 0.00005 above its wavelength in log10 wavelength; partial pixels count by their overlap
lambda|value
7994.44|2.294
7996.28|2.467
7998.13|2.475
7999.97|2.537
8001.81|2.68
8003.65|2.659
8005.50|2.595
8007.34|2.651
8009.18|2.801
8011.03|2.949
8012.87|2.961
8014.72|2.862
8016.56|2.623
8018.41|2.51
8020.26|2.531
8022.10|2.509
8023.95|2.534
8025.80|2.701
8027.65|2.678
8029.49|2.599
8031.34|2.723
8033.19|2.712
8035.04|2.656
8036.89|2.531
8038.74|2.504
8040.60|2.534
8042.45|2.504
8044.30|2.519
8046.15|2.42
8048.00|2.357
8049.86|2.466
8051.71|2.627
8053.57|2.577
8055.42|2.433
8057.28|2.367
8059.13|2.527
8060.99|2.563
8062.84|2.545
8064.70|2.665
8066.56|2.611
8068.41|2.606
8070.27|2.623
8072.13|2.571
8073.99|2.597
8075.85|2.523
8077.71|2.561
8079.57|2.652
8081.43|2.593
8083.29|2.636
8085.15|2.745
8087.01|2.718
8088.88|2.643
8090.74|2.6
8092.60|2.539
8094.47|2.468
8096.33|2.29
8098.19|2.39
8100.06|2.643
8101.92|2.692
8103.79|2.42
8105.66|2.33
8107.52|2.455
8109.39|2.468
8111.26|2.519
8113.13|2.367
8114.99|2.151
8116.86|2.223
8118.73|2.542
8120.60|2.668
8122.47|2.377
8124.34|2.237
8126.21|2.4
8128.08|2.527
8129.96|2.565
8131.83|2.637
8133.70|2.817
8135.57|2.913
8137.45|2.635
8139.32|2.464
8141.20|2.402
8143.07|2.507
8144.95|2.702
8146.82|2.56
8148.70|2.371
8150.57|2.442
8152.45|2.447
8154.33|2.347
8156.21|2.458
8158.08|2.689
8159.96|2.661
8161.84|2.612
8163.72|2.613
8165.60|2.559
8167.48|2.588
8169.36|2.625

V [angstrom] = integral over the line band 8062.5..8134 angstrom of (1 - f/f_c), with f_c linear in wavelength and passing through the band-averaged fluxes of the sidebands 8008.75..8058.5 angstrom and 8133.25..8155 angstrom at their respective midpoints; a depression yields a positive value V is 1.2 angstrom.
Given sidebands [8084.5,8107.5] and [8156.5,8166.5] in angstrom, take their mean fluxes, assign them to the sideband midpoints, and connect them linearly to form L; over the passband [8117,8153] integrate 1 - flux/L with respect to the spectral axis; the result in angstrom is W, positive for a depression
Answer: 0.73 angstrom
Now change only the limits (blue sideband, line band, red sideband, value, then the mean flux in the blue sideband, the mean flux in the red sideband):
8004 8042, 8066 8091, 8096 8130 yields -1.0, 2.66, 2.43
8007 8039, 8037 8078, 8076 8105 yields 1.4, 2.67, 2.57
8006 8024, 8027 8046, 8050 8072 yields 0.3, 2.7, 2.56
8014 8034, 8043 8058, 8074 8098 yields 0.8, 2.63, 2.58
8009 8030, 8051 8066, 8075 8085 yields 0.5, 2.69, 2.61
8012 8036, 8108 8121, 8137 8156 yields 0.6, 2.66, 2.48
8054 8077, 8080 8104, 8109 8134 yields -0.6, 2.55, 2.46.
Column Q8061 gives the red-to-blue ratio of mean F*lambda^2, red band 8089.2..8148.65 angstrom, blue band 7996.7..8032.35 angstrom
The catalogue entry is 1.0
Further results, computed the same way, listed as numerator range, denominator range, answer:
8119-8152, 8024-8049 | 1.01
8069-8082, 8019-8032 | 1.01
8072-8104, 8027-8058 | 1.02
